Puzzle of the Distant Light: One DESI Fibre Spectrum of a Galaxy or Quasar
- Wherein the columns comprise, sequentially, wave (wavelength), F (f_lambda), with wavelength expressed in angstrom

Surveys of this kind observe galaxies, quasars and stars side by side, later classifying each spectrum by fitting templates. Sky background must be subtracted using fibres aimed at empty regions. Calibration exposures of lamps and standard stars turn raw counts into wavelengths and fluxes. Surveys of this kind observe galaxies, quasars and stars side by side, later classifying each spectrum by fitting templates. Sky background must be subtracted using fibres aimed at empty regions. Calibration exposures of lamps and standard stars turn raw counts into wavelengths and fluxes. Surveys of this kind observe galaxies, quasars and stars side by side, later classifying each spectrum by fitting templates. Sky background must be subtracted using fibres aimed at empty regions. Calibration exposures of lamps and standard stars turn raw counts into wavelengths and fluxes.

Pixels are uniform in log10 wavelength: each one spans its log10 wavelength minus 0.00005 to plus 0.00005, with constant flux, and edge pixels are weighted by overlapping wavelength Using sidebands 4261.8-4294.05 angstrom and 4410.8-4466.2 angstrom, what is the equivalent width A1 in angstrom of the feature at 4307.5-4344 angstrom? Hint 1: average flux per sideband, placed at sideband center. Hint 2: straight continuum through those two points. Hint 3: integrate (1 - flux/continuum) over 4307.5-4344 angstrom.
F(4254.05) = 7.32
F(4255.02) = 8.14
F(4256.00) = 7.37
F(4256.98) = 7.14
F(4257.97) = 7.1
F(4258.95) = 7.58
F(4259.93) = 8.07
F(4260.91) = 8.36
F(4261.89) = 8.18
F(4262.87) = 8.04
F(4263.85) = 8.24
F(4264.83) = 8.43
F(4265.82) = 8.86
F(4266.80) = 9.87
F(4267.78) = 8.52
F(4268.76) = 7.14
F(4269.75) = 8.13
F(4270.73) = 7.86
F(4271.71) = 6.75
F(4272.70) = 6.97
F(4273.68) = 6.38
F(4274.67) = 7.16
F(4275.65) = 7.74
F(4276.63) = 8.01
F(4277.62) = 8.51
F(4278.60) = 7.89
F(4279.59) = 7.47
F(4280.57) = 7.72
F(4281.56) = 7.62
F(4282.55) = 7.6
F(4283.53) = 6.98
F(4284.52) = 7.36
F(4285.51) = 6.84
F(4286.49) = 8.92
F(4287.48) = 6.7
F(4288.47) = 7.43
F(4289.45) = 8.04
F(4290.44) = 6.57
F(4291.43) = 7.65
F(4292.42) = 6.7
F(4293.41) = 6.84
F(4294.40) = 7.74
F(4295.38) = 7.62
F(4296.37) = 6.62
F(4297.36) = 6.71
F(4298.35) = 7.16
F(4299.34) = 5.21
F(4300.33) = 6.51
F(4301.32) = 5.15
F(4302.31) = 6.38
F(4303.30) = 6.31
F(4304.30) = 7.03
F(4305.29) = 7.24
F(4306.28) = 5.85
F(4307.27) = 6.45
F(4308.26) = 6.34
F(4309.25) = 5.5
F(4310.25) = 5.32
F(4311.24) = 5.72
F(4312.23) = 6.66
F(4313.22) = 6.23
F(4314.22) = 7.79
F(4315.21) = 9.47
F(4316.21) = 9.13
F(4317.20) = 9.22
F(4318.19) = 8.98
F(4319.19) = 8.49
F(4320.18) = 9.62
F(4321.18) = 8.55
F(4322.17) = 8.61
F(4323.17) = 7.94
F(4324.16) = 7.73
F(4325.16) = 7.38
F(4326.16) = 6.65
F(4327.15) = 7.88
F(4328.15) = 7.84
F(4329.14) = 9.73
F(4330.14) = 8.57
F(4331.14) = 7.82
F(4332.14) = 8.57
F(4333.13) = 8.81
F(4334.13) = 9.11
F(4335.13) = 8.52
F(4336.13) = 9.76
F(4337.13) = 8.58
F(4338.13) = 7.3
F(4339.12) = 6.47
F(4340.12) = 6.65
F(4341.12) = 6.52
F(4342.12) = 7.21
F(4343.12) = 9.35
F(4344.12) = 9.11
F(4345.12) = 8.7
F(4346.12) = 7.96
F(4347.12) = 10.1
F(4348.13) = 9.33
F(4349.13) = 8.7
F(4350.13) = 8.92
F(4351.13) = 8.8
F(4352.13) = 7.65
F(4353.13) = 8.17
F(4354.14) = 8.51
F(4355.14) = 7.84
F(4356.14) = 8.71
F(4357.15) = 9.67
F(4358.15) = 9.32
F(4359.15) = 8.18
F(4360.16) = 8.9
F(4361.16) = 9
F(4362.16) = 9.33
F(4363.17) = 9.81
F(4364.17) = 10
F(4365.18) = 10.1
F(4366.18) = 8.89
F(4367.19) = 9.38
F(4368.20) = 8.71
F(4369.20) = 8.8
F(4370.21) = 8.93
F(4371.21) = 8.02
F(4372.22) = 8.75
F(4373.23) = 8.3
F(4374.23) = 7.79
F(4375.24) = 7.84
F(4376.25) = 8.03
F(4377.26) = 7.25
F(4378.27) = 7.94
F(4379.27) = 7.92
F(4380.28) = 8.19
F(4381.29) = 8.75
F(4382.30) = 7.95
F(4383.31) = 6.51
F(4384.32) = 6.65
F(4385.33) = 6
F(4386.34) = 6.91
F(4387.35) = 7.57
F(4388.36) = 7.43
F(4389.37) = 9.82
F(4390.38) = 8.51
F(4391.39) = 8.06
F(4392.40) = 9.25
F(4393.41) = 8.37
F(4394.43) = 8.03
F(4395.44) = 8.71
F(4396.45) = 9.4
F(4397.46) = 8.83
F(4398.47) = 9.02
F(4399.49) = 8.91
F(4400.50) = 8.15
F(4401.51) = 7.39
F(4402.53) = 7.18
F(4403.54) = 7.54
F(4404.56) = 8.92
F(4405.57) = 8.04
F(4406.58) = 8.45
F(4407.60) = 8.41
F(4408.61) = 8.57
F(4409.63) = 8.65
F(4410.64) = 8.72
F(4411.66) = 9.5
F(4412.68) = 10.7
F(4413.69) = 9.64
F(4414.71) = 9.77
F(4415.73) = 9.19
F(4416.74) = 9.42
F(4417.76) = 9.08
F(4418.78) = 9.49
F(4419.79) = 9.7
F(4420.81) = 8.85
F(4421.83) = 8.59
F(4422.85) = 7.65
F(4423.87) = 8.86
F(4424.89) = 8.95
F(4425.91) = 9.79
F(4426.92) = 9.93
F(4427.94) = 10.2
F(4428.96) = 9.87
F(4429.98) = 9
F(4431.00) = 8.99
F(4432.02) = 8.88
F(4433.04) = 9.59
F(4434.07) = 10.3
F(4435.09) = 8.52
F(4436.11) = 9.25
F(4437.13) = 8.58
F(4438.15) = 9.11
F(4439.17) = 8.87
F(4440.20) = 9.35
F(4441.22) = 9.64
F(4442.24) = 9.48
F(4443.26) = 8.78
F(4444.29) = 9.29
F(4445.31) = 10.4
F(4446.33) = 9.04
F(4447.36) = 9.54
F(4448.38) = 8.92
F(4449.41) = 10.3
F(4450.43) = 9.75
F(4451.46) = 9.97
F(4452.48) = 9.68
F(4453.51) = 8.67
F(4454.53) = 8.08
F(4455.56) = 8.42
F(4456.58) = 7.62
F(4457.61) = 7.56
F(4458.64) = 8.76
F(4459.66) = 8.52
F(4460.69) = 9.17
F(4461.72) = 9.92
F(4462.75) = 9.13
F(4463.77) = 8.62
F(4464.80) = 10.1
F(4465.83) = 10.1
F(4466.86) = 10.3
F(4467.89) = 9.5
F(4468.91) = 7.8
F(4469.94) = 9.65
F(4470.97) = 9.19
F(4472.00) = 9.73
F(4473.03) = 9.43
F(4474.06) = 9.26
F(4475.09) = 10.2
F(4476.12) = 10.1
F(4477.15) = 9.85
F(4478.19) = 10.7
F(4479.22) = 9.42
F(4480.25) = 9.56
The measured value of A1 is 1.1 angstrom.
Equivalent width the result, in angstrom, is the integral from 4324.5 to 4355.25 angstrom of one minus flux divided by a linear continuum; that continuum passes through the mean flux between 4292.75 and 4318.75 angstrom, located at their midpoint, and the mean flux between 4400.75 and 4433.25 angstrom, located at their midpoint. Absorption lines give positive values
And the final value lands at -3.0 angstrom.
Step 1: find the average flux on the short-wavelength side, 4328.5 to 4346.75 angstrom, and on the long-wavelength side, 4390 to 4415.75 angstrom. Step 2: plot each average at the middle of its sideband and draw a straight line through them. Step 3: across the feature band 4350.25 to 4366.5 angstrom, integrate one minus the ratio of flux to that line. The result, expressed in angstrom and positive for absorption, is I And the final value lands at -1.0 angstrom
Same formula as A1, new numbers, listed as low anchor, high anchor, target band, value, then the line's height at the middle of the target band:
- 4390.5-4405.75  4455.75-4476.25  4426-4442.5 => -1.0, 8.83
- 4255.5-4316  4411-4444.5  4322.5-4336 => -0.6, 7.9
